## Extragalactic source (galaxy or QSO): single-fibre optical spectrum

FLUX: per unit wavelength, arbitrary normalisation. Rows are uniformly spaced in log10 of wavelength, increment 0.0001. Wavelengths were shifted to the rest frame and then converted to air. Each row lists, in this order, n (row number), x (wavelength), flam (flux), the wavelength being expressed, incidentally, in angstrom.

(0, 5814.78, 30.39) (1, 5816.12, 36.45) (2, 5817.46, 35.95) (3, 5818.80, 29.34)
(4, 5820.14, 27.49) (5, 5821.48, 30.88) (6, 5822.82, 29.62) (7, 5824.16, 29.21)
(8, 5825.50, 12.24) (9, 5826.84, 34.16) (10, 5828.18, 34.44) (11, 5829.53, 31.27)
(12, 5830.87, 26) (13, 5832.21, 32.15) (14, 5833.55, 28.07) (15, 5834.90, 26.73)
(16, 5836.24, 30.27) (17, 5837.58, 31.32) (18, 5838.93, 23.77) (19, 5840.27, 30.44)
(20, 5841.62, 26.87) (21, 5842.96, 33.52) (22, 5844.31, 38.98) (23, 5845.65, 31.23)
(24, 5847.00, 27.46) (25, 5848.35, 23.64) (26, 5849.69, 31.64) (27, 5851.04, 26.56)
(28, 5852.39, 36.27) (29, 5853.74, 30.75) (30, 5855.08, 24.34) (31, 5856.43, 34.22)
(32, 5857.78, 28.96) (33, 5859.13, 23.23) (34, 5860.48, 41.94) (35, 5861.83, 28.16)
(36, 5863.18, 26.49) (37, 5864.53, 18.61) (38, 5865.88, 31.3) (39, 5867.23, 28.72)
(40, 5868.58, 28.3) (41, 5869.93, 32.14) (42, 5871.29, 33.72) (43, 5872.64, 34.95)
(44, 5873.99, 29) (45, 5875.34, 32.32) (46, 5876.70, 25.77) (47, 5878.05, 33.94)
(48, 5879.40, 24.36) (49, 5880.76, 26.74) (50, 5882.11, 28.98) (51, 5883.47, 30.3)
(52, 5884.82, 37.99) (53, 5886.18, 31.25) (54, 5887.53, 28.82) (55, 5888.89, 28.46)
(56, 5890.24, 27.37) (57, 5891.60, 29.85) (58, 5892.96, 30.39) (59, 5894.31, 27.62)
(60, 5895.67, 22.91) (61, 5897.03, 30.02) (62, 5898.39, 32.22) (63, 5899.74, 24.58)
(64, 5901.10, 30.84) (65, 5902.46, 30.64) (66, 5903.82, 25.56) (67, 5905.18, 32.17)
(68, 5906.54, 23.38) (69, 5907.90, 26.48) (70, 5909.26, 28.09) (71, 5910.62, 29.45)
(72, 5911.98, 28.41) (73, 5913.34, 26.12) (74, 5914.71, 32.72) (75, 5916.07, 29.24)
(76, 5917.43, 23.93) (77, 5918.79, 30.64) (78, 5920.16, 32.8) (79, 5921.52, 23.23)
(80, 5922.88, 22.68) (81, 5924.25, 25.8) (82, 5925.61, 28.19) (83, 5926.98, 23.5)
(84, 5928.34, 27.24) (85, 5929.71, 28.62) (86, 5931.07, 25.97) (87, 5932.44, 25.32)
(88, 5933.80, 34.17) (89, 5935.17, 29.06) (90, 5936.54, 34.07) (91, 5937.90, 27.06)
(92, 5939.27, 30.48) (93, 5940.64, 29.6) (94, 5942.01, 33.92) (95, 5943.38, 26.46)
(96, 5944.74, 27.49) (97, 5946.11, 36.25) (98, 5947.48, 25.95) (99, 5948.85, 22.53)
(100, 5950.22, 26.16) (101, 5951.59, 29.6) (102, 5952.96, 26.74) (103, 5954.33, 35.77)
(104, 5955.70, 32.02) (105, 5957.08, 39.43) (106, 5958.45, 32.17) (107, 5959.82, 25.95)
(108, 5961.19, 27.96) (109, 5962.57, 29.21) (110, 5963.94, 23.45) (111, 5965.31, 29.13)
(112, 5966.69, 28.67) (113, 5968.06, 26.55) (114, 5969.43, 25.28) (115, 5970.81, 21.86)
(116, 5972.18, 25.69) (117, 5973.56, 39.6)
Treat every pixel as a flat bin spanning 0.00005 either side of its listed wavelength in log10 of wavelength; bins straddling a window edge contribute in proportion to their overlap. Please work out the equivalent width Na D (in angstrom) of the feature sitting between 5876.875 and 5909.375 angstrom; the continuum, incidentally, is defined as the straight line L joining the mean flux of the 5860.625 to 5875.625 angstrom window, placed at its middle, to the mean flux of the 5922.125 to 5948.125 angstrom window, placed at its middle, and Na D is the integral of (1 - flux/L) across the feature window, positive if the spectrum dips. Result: 0.54 angstrom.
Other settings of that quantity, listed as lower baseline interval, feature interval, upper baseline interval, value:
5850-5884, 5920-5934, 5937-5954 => 1.1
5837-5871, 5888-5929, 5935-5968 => 2.4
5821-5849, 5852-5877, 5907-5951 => -1.0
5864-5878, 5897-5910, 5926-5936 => 0.2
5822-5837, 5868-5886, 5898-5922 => -1.4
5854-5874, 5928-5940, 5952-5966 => 0.3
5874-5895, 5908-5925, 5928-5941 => 0.9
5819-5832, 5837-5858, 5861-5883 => -0.9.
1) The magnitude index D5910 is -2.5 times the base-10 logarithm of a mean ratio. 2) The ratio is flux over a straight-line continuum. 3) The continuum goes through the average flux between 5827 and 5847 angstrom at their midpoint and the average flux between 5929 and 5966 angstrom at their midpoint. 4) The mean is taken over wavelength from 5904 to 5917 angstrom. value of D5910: 0.06 mag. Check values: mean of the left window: 30.4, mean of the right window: 29.4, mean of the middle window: 28.3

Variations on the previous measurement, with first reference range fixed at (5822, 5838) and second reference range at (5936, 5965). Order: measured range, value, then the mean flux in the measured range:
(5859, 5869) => 0.01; 28.6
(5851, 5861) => -0.07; 30.9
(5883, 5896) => -0.02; 29.7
